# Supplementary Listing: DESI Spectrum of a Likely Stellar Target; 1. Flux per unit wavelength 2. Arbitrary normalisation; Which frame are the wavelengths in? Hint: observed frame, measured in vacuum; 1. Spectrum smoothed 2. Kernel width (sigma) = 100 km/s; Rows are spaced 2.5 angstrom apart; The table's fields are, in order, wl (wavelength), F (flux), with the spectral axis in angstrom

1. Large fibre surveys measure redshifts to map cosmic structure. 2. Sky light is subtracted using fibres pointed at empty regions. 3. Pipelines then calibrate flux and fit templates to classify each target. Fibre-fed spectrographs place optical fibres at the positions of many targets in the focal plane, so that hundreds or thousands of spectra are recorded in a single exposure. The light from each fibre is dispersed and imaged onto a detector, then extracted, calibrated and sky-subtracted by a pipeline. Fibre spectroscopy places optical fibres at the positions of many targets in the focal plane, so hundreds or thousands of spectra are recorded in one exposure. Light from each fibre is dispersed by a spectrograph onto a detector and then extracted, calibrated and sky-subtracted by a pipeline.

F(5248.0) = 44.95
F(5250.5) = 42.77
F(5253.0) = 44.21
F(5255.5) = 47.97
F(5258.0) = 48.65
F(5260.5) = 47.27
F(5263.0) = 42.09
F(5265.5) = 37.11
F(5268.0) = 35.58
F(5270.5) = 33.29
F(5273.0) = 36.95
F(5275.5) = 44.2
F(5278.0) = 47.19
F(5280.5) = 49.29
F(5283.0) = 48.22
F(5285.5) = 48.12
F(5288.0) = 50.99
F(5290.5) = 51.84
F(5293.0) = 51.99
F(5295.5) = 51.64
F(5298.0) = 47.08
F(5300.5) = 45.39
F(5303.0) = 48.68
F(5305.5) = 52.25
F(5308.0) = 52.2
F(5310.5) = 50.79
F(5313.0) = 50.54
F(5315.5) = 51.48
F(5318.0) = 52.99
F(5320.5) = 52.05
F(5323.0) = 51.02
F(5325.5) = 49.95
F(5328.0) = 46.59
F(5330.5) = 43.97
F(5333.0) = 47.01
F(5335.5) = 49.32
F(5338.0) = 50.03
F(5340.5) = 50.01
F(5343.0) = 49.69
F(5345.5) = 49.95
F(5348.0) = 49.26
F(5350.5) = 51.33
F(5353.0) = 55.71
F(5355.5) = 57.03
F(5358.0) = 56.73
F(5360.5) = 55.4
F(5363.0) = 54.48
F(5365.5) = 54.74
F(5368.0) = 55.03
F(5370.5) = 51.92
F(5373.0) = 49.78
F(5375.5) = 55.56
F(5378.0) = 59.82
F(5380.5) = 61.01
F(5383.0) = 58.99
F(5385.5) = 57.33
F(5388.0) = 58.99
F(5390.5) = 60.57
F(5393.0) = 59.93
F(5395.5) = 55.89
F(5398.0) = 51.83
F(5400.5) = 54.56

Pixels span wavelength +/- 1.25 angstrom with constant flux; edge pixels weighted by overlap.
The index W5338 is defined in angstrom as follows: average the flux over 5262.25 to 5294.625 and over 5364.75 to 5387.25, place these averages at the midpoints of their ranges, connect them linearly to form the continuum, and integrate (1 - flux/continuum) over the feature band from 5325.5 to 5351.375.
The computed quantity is 1.5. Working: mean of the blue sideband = 44.5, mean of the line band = 48.7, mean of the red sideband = 56.1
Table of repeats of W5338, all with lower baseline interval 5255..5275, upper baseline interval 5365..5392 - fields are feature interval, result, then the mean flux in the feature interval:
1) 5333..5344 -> 0.4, 49.5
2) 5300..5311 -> -0.8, 50.1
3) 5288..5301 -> -1.4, 50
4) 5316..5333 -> 0.0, 49.3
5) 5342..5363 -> 0.0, 53.3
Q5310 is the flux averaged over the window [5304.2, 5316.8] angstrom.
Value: 51.4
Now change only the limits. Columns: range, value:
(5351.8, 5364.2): 55.9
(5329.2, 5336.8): 46.8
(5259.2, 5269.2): 40.6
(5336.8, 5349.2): 49.8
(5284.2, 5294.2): 50.7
